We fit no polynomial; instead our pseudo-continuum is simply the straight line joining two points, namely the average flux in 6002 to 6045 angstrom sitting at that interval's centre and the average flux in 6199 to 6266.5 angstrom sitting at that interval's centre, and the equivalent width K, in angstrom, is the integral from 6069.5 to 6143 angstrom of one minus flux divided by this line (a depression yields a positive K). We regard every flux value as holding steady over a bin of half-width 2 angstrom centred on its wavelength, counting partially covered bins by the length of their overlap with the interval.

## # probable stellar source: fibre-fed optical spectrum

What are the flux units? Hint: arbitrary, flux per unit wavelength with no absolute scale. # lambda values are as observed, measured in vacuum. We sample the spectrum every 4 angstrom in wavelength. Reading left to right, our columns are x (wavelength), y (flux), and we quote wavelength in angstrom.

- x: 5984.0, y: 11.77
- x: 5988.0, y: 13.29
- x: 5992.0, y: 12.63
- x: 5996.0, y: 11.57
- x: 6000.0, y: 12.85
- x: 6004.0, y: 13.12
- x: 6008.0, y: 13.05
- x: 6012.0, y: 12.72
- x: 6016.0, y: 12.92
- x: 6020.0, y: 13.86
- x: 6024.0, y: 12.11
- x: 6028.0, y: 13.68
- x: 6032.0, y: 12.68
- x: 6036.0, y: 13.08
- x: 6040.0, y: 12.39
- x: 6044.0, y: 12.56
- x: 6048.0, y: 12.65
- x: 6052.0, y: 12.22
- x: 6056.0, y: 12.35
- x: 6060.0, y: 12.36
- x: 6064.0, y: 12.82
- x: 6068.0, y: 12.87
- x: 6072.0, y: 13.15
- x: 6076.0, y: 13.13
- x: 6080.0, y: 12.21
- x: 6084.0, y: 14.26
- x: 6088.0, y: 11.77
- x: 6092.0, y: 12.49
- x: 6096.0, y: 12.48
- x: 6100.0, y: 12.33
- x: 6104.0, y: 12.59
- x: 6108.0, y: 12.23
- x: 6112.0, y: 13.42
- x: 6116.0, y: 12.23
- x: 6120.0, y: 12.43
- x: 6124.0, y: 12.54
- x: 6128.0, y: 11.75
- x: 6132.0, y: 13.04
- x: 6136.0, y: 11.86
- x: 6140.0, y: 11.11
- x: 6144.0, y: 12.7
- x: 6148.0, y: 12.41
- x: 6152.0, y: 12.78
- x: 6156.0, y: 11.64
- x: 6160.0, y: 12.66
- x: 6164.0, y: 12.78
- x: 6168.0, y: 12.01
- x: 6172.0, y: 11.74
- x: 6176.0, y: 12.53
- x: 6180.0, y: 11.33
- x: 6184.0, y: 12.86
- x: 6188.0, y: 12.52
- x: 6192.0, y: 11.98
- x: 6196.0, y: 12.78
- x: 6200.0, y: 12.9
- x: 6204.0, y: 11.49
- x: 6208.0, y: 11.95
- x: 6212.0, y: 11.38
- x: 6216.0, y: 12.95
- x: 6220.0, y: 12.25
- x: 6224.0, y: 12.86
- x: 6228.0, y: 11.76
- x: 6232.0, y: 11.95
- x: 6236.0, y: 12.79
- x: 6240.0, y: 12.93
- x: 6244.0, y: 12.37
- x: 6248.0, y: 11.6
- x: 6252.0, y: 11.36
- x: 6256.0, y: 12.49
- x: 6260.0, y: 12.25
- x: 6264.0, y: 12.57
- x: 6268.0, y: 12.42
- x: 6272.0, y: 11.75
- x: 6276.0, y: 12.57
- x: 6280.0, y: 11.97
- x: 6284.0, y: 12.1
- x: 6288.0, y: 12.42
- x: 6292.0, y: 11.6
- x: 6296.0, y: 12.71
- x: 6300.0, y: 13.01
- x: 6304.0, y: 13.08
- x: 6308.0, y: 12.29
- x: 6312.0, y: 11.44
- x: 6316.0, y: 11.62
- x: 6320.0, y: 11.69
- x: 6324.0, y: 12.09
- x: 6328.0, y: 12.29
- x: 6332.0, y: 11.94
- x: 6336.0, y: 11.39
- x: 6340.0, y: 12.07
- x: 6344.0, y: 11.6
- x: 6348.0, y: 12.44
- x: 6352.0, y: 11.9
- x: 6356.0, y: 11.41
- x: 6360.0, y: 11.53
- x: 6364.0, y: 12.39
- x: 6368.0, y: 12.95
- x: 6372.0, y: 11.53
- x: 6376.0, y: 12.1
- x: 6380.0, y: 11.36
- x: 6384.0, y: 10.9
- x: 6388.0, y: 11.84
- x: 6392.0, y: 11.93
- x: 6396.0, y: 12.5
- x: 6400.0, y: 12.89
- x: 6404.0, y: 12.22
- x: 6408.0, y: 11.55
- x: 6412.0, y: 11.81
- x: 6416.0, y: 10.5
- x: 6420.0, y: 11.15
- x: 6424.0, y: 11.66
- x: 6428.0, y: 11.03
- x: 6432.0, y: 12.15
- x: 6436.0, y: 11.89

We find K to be 0.8 angstrom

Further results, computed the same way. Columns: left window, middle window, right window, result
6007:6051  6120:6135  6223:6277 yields 0.2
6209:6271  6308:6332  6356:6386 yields 0.2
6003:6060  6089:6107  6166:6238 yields 0.2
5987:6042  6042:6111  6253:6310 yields 0.6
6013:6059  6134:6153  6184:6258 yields 0.5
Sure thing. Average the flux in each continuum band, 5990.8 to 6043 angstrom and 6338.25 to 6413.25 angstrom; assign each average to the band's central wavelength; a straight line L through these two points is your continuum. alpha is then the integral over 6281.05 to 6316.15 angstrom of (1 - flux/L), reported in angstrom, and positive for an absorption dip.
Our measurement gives -0.4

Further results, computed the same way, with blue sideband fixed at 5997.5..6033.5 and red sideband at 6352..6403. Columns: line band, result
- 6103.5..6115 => 0.0 angstrom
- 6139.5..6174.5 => 0.9 angstrom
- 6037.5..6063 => 0.9 angstrom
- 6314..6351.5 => 0.5 angstrom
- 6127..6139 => 0.5 angstrom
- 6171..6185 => 0.5 angstrom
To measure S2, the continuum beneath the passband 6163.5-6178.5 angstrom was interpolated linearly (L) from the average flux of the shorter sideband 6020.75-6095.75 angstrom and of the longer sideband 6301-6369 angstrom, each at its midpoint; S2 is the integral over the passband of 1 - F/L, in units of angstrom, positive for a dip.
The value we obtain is 0.3 angstrom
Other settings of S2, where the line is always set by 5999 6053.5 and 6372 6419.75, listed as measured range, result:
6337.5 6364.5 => 0.0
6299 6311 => -0.6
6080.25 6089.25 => -0.2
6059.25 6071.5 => 0.0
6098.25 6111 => 0.2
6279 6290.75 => -0.1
